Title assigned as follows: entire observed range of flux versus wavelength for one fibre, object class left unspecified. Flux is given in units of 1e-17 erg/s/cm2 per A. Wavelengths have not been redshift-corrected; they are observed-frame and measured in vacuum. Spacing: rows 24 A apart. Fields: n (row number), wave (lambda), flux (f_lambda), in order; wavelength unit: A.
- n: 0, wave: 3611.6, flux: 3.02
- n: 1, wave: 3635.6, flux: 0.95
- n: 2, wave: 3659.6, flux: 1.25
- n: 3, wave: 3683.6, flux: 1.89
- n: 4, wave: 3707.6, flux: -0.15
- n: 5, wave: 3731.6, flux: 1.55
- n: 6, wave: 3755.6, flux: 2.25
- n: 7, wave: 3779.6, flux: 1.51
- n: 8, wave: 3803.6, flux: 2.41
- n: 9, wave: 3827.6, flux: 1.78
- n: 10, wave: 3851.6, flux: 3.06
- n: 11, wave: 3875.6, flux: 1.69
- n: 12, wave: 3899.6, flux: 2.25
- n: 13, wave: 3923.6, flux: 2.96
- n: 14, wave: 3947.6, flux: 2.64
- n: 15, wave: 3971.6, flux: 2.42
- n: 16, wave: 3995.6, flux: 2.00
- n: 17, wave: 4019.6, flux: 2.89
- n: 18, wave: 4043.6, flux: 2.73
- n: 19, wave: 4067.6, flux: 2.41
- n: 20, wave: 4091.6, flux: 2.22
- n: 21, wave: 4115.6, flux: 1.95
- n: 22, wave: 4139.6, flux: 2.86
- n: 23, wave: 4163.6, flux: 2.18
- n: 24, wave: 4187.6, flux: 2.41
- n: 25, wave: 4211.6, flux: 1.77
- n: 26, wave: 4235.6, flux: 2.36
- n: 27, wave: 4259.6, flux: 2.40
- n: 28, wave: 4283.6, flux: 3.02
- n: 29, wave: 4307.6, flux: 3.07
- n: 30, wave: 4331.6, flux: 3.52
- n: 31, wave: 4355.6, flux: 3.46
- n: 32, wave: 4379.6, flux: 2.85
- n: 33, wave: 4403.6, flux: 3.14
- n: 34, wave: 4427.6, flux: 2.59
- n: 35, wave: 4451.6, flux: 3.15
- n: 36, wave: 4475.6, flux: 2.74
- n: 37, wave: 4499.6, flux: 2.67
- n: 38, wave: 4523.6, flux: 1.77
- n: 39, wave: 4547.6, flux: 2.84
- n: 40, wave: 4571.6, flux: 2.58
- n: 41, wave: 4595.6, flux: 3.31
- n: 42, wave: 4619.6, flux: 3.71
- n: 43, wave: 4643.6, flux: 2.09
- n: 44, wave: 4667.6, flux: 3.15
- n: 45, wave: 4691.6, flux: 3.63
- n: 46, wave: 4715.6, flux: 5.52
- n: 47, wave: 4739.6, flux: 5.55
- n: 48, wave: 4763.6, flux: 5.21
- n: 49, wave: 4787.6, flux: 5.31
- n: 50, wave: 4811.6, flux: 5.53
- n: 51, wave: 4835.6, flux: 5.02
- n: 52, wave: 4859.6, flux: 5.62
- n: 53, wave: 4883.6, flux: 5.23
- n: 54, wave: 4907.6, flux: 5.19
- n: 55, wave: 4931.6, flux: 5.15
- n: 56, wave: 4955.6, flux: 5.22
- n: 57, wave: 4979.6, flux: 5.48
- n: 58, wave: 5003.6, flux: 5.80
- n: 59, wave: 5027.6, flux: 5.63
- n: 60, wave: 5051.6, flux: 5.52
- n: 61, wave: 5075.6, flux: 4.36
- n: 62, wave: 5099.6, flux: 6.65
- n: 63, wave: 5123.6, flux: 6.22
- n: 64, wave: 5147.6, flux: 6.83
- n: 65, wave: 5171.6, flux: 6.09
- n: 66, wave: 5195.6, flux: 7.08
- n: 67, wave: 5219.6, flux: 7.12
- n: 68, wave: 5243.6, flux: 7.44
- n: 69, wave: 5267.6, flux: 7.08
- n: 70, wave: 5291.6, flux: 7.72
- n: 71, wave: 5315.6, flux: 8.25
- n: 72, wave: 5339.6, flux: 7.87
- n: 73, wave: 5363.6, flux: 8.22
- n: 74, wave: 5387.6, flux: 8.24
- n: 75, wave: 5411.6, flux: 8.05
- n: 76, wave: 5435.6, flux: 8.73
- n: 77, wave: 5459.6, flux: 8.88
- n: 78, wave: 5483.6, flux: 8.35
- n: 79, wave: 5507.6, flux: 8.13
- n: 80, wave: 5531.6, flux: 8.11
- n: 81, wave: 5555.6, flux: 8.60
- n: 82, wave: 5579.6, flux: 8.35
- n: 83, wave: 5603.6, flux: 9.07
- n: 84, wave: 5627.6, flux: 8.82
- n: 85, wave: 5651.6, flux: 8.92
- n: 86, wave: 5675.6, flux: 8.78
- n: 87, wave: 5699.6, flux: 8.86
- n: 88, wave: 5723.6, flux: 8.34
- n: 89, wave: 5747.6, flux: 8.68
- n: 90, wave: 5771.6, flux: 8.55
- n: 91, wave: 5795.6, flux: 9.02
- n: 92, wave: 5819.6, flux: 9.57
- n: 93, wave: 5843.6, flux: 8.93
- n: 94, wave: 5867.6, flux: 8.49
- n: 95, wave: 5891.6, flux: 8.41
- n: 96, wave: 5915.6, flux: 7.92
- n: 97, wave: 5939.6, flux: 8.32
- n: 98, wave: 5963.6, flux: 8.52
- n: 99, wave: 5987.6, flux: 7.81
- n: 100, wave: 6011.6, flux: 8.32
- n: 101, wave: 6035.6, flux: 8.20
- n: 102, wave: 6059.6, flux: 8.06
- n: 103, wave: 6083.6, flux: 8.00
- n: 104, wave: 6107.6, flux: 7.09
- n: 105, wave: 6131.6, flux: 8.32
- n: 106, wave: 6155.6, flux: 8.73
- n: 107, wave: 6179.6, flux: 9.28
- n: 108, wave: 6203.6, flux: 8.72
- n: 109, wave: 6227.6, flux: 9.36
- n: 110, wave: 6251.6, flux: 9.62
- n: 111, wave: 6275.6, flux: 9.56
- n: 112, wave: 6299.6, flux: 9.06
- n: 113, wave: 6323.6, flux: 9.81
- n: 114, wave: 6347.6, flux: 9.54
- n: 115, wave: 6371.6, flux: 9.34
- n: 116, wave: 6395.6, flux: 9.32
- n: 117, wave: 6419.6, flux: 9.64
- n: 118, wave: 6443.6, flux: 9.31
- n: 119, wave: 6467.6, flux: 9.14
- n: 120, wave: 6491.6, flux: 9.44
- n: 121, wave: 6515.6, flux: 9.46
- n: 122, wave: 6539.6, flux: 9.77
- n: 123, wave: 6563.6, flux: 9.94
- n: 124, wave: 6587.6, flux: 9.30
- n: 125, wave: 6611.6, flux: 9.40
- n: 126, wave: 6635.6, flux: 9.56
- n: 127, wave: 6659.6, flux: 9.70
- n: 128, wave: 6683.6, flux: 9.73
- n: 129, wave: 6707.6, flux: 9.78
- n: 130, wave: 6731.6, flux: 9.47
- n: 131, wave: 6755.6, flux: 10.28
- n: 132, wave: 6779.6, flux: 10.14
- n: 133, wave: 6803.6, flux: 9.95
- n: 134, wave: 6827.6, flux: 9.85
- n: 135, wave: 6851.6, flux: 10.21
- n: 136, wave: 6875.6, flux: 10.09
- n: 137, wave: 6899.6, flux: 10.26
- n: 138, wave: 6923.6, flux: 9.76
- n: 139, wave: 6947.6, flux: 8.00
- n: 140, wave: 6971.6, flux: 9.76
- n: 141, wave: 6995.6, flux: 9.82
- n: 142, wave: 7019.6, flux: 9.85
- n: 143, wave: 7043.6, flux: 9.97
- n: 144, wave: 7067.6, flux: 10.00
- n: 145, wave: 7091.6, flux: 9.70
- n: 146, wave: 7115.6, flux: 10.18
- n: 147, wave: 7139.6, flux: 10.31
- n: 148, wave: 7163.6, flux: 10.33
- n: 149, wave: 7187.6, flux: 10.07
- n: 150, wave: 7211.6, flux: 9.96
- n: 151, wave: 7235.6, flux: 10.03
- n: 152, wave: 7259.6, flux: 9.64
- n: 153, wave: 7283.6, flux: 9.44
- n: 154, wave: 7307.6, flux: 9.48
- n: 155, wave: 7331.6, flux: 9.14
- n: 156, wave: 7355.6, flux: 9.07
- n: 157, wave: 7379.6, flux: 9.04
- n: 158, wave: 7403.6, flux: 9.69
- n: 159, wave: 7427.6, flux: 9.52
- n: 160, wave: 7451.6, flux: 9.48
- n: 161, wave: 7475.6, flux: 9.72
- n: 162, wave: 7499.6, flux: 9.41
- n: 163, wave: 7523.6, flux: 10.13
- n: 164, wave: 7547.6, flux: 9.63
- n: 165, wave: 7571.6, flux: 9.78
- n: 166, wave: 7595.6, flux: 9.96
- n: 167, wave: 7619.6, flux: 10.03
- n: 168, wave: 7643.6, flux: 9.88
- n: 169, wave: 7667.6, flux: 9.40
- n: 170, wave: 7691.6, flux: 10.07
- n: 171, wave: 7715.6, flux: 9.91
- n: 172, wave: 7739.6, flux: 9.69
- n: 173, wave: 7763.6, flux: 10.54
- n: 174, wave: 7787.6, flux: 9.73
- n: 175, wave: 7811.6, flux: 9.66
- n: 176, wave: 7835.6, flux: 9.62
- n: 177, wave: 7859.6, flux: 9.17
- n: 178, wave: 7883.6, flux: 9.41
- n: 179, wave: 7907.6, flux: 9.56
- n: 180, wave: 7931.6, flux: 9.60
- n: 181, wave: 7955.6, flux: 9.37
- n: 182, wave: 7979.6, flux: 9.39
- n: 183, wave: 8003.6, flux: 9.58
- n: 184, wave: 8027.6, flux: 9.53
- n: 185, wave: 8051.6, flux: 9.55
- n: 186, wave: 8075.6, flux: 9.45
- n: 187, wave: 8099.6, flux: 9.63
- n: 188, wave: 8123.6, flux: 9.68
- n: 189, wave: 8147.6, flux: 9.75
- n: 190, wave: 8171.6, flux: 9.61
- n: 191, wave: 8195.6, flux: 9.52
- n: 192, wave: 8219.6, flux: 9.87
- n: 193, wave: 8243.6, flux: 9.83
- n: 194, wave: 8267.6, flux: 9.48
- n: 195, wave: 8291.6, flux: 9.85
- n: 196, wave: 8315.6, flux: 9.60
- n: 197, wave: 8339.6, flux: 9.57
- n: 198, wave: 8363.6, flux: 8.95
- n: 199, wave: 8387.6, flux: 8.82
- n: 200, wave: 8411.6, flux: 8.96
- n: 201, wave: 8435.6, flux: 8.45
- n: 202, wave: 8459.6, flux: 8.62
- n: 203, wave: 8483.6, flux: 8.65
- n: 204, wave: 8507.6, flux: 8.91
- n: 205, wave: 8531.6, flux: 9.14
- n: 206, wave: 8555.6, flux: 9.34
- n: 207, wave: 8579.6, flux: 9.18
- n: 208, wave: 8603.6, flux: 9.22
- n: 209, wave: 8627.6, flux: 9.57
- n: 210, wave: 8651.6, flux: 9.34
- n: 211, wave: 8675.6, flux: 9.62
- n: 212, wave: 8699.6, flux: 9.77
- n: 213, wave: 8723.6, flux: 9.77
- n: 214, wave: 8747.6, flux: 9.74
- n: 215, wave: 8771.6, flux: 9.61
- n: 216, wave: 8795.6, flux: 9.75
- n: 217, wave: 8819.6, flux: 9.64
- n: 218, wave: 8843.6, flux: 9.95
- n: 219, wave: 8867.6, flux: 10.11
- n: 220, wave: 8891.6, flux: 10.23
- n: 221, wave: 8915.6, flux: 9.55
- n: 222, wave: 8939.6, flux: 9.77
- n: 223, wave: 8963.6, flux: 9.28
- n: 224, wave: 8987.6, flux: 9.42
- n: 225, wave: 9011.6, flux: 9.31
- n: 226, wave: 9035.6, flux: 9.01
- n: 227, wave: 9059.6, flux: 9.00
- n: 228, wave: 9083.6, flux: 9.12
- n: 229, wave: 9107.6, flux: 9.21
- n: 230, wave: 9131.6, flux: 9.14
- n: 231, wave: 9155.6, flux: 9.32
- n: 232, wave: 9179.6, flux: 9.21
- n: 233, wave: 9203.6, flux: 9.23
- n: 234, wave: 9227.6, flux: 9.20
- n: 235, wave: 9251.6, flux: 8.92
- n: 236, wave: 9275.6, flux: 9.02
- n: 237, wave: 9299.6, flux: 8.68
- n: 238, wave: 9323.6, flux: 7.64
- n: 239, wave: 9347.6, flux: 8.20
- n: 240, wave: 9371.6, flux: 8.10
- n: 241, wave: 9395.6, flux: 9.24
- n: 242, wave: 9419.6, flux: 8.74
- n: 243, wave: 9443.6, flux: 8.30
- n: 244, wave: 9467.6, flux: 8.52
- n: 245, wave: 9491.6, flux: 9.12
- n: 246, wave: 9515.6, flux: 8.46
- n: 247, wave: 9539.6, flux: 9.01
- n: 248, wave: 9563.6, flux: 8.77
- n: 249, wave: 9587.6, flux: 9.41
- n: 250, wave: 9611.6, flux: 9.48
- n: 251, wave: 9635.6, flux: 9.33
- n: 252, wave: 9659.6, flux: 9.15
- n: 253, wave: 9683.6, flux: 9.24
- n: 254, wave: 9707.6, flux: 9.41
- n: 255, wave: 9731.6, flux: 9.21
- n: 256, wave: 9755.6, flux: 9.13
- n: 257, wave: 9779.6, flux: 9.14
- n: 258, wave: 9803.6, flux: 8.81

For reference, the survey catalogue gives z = 0.18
